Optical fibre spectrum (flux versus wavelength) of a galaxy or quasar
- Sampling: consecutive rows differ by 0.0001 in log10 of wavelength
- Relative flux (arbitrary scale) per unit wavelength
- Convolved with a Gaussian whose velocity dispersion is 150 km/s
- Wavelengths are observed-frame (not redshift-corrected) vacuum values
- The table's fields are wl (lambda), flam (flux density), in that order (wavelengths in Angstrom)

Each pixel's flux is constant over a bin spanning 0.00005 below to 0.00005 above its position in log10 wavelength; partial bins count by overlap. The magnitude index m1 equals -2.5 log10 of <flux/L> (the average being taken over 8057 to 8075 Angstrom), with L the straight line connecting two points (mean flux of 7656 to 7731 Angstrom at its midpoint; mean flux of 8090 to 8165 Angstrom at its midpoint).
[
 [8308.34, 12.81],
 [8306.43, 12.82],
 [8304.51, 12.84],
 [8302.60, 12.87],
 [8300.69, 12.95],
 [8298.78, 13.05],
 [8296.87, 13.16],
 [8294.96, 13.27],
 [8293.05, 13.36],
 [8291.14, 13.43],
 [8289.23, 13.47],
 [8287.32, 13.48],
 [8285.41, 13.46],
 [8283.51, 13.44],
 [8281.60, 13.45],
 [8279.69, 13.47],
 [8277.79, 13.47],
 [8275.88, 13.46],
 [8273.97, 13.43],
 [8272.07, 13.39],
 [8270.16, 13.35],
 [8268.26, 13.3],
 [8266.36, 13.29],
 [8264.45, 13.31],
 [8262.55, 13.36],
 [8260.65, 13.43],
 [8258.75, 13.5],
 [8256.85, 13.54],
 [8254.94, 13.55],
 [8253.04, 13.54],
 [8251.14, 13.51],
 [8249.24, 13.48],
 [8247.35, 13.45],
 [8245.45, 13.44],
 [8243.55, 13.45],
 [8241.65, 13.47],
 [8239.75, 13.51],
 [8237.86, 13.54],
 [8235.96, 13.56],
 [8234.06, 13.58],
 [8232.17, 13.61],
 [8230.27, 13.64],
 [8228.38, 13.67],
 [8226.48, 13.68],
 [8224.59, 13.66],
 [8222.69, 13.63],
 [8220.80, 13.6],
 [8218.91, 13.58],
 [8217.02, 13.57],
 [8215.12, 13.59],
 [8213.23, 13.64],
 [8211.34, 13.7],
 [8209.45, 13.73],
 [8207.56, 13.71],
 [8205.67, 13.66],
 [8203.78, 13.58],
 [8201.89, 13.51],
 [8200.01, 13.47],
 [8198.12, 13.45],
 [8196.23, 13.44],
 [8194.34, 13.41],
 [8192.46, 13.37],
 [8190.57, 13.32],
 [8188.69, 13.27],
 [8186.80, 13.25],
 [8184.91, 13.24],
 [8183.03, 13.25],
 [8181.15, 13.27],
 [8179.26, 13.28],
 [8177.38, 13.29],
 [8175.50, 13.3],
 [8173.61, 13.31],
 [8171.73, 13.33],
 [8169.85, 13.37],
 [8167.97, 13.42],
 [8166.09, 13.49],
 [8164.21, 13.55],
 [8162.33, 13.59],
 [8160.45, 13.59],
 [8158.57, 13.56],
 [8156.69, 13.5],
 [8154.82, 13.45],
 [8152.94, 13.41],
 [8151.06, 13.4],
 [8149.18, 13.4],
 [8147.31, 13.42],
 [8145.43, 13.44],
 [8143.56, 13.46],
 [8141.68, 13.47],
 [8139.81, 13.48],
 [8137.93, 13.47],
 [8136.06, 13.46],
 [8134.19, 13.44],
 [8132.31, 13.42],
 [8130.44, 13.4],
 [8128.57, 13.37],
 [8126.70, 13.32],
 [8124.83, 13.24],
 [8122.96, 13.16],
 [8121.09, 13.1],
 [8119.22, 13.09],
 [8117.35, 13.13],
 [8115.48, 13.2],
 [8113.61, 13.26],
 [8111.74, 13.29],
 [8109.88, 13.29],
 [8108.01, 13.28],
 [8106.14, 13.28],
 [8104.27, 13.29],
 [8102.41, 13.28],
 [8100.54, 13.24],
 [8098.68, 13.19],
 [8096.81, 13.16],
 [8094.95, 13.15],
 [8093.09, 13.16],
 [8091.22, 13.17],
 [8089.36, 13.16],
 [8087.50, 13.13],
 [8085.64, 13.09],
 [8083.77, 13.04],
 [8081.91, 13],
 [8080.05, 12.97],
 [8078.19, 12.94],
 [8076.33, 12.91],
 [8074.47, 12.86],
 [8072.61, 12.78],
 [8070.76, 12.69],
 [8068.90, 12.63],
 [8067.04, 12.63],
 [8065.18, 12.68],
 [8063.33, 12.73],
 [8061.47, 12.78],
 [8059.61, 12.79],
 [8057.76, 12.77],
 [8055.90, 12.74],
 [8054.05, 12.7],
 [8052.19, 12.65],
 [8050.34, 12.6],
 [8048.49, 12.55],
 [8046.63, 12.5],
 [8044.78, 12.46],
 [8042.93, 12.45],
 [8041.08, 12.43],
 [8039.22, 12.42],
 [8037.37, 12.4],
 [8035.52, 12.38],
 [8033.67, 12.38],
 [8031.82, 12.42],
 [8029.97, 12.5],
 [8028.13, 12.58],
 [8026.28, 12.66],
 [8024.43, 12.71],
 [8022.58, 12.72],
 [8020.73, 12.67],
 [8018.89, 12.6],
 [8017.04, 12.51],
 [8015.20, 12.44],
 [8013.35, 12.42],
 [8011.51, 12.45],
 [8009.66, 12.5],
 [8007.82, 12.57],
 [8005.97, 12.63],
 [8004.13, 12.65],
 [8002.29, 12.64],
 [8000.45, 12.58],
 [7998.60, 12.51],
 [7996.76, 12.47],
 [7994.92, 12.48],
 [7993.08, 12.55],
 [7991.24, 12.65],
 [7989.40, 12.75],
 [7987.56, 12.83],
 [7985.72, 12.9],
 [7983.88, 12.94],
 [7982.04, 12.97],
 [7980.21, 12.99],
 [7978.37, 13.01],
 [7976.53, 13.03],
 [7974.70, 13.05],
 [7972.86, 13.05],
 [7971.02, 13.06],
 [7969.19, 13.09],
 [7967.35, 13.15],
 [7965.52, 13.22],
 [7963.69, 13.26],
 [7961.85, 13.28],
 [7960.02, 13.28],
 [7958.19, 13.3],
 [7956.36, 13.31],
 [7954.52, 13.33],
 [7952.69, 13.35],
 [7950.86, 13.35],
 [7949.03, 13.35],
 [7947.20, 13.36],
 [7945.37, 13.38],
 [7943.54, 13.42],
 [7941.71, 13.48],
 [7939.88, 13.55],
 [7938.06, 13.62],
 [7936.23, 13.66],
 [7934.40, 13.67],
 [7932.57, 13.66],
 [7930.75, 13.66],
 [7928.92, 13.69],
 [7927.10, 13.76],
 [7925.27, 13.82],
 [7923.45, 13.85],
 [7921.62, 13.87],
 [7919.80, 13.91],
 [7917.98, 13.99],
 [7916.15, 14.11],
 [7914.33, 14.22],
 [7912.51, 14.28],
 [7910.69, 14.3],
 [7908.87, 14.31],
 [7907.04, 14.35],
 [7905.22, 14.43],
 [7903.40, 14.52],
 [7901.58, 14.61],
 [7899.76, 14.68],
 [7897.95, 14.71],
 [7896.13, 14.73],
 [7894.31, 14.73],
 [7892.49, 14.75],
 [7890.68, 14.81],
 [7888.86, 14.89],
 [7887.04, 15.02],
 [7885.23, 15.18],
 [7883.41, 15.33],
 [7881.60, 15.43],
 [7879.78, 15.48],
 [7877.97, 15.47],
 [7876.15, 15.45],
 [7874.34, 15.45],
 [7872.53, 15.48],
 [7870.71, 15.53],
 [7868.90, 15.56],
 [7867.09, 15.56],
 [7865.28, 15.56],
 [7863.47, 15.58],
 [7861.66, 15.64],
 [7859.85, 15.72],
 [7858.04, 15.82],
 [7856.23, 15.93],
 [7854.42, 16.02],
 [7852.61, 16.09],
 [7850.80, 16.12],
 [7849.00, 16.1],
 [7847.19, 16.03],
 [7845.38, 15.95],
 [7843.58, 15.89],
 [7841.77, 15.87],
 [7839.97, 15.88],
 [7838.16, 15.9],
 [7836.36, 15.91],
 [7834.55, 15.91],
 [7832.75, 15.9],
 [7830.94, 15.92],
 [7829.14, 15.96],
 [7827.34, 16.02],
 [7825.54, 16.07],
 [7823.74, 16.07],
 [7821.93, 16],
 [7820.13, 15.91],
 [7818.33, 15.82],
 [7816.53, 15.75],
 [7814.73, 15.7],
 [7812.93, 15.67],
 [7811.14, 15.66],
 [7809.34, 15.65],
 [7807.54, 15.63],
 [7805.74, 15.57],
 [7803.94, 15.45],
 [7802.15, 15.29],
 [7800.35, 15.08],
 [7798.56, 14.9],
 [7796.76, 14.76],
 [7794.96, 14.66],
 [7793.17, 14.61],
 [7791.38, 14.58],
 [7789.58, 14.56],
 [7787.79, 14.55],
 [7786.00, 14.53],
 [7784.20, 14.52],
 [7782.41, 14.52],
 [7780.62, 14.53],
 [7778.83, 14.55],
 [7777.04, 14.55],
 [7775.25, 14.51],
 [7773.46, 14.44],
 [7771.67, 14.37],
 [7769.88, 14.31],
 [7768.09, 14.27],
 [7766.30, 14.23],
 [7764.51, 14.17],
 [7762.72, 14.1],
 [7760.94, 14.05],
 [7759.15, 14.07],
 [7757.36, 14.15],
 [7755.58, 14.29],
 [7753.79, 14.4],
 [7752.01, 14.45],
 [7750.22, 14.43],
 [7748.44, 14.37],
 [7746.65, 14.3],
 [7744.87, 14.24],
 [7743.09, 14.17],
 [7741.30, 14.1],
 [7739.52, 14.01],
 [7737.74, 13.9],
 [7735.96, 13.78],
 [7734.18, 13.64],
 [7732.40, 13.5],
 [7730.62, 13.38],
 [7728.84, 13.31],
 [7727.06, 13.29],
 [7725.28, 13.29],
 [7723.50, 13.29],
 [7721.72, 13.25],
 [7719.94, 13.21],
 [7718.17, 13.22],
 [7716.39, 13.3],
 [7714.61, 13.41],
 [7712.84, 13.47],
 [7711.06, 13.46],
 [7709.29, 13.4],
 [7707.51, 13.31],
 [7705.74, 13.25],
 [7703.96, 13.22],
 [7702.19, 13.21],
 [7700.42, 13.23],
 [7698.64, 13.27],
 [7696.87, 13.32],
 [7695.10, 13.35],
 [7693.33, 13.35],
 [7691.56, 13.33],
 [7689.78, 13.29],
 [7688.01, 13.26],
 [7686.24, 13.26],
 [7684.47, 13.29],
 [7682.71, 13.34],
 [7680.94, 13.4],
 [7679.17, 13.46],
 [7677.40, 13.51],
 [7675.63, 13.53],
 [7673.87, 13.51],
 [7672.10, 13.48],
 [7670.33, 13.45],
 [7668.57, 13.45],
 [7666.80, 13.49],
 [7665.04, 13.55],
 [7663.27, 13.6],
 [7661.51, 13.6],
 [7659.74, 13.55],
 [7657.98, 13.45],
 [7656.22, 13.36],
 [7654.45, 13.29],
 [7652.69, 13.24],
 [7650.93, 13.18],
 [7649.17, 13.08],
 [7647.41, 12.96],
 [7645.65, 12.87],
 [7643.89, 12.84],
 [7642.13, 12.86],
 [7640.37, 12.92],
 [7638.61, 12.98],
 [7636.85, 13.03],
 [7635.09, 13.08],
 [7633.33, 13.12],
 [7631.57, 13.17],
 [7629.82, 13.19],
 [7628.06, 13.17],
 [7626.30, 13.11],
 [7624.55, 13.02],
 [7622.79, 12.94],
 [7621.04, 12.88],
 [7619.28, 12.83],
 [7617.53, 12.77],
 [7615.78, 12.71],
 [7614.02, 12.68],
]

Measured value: 0.05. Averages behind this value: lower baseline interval 13.4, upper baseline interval 13.3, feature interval 12.7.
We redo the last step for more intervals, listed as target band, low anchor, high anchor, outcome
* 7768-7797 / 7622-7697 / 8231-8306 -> -0.10 mag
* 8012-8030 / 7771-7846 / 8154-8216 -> 0.14 mag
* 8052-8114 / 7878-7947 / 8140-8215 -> 0.06 mag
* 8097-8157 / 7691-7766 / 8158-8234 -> 0.02 mag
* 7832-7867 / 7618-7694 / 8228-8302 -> -0.19 mag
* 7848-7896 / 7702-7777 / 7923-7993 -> -0.15 mag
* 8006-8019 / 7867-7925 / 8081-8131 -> 0.12 mag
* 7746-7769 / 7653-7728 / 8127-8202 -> -0.07 mag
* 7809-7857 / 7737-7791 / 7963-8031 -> -0.15 mag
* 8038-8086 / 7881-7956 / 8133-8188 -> 0.08 mag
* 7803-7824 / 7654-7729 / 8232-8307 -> -0.18 mag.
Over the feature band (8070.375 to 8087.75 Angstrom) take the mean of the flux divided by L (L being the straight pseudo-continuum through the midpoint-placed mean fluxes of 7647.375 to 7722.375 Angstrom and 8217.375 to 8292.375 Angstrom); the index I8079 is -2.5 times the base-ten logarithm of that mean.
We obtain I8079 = 0.04 mag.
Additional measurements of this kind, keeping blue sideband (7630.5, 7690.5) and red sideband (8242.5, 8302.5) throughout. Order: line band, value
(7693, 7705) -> 0.00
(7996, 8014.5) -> 0.07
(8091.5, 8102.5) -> 0.01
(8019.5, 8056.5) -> 0.07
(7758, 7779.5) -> -0.08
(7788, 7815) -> -0.14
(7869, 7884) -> -0.16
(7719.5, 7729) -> 0.00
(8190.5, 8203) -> -0.01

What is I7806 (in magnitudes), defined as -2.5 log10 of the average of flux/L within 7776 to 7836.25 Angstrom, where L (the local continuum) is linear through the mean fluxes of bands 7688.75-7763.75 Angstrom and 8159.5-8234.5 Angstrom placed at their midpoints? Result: -0.126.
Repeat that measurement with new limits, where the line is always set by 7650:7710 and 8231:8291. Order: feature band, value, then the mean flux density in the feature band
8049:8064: 0.06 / 12.7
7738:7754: -0.07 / 14.3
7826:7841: -0.19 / 15.9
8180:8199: 0.01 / 13.3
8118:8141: 0.01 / 13.3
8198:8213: -0.01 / 13.6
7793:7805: -0.12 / 15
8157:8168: -0.01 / 13.5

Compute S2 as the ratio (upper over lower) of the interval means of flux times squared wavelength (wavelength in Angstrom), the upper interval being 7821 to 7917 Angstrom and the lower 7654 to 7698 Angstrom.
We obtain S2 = 1.20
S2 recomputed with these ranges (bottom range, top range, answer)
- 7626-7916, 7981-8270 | 1.00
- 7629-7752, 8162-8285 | 1.15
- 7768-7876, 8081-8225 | 0.94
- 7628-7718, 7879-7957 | 1.13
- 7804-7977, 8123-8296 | 0.99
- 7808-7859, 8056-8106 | 0.87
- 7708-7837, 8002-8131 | 0.95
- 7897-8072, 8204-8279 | 1.10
